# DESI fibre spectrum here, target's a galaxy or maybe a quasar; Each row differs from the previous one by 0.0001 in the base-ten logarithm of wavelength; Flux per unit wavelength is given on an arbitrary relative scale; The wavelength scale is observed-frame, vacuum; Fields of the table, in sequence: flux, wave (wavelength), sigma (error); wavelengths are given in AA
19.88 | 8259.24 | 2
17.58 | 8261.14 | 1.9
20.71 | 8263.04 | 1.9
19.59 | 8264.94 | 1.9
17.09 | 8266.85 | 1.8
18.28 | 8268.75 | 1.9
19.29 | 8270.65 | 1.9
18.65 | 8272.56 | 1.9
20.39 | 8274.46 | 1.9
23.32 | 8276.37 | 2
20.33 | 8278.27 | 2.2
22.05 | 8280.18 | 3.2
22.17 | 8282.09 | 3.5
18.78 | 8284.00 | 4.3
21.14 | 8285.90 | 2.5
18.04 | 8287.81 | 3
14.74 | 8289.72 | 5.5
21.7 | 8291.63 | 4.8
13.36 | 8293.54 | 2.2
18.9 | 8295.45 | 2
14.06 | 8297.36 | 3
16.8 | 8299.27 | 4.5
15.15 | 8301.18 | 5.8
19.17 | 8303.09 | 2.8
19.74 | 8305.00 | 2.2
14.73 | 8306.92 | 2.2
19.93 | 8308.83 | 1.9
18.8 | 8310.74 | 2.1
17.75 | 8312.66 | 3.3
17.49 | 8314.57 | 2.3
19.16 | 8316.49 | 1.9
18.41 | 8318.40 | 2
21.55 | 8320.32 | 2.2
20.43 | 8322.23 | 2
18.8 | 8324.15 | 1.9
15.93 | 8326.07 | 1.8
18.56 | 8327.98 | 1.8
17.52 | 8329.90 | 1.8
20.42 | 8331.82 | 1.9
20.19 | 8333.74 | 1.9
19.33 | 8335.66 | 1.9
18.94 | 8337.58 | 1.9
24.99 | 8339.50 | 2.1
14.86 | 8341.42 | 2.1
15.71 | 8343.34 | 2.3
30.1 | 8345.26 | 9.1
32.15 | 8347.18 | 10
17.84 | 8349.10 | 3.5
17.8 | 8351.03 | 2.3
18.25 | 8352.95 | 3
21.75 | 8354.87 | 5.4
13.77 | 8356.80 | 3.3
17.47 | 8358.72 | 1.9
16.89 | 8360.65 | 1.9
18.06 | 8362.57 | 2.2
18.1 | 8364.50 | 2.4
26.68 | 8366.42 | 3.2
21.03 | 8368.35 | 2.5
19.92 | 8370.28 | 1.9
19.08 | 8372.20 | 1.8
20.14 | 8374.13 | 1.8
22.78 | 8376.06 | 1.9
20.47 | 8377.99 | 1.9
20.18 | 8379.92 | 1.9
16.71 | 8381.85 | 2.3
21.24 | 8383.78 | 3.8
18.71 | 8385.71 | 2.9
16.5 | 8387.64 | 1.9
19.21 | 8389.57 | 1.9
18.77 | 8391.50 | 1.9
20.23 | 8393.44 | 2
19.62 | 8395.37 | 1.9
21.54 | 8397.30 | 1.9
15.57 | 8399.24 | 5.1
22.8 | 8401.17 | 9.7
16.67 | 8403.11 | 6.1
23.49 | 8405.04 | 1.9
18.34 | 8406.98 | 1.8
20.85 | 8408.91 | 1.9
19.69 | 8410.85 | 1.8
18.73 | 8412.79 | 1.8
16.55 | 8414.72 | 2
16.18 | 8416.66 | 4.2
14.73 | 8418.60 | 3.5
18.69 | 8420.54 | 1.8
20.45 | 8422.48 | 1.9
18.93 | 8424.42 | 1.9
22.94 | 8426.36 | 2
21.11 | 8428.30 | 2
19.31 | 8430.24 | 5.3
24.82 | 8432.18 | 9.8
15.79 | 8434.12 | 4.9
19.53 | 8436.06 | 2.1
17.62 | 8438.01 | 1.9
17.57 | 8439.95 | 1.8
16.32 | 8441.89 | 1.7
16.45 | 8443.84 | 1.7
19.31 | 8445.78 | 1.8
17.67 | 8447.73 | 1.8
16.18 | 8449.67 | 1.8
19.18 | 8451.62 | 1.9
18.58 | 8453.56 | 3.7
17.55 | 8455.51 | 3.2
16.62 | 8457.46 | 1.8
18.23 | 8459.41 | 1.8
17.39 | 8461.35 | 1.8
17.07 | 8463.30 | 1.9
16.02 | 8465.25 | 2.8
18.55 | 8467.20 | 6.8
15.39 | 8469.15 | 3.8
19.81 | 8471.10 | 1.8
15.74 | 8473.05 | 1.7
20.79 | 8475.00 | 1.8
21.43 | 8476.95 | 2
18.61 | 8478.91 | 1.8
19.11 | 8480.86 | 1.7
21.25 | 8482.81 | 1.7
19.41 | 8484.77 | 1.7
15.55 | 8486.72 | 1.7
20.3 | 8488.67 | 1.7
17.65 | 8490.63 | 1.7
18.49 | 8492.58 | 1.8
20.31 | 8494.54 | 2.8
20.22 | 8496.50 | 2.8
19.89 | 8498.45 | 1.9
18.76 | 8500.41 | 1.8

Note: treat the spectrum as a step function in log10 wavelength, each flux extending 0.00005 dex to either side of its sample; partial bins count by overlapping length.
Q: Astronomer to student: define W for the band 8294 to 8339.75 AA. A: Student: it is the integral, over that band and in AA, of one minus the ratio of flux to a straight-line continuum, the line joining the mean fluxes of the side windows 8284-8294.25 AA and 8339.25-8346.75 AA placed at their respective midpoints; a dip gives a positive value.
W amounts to 3.5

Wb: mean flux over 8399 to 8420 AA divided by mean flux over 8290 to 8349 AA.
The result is 0.98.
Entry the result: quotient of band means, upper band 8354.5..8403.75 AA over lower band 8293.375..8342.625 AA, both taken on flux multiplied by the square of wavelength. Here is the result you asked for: 1.07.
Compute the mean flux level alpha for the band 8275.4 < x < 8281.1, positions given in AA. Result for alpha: 21.9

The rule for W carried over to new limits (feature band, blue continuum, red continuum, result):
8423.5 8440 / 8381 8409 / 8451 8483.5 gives -0.9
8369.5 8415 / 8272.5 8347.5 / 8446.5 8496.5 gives -1.8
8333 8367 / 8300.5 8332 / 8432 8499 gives -3.1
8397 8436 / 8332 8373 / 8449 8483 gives -0.6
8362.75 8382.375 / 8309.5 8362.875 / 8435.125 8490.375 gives -1.5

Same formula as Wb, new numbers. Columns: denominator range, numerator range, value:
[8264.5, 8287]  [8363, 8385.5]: 1.02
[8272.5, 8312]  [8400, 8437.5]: 1.04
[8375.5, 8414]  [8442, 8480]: 0.91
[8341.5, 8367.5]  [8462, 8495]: 0.92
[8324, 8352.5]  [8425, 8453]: 0.93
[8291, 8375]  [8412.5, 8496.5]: 0.96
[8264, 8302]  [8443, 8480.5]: 0.96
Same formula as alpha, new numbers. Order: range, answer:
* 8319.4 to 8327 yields 19.2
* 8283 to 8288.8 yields 19.3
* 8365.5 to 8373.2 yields 21.6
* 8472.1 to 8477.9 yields 19.3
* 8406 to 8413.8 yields 19.4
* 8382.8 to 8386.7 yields 19.9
